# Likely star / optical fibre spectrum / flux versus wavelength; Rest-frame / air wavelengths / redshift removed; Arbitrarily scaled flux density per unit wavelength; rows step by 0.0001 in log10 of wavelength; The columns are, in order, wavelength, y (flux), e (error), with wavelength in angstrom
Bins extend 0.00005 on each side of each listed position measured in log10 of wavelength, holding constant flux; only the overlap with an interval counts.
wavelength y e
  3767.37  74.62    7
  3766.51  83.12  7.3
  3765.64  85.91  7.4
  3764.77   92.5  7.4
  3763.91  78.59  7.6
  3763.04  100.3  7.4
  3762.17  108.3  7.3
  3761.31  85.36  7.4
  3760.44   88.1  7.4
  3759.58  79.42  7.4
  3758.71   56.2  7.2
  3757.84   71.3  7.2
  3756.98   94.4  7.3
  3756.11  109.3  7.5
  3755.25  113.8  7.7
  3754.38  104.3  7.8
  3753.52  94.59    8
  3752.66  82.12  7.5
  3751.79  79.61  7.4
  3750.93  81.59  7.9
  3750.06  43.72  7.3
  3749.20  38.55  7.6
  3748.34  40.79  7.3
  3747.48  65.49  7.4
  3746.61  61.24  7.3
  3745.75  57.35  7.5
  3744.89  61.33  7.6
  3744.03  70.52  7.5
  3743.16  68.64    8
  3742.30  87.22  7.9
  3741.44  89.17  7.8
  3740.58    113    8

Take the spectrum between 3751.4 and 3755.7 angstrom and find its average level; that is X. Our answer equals 95.2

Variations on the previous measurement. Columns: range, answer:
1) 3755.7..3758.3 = 91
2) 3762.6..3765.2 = 90.5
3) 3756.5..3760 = 75.5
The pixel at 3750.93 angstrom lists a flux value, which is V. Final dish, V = 81.59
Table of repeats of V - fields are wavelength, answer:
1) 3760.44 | 88.1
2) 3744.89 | 61.33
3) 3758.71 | 56.2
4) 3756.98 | 94.4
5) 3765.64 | 85.91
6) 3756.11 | 109.3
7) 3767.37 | 74.62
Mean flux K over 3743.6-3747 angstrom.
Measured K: 62.8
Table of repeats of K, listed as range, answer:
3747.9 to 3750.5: 41.2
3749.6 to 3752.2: 67.9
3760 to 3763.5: 95.4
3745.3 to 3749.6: 52.9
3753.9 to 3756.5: 109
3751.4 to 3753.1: 80.9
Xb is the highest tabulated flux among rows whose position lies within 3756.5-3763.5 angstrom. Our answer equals 108.3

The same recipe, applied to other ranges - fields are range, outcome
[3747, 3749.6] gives 65.49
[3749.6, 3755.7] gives 113.8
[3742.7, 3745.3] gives 70.52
